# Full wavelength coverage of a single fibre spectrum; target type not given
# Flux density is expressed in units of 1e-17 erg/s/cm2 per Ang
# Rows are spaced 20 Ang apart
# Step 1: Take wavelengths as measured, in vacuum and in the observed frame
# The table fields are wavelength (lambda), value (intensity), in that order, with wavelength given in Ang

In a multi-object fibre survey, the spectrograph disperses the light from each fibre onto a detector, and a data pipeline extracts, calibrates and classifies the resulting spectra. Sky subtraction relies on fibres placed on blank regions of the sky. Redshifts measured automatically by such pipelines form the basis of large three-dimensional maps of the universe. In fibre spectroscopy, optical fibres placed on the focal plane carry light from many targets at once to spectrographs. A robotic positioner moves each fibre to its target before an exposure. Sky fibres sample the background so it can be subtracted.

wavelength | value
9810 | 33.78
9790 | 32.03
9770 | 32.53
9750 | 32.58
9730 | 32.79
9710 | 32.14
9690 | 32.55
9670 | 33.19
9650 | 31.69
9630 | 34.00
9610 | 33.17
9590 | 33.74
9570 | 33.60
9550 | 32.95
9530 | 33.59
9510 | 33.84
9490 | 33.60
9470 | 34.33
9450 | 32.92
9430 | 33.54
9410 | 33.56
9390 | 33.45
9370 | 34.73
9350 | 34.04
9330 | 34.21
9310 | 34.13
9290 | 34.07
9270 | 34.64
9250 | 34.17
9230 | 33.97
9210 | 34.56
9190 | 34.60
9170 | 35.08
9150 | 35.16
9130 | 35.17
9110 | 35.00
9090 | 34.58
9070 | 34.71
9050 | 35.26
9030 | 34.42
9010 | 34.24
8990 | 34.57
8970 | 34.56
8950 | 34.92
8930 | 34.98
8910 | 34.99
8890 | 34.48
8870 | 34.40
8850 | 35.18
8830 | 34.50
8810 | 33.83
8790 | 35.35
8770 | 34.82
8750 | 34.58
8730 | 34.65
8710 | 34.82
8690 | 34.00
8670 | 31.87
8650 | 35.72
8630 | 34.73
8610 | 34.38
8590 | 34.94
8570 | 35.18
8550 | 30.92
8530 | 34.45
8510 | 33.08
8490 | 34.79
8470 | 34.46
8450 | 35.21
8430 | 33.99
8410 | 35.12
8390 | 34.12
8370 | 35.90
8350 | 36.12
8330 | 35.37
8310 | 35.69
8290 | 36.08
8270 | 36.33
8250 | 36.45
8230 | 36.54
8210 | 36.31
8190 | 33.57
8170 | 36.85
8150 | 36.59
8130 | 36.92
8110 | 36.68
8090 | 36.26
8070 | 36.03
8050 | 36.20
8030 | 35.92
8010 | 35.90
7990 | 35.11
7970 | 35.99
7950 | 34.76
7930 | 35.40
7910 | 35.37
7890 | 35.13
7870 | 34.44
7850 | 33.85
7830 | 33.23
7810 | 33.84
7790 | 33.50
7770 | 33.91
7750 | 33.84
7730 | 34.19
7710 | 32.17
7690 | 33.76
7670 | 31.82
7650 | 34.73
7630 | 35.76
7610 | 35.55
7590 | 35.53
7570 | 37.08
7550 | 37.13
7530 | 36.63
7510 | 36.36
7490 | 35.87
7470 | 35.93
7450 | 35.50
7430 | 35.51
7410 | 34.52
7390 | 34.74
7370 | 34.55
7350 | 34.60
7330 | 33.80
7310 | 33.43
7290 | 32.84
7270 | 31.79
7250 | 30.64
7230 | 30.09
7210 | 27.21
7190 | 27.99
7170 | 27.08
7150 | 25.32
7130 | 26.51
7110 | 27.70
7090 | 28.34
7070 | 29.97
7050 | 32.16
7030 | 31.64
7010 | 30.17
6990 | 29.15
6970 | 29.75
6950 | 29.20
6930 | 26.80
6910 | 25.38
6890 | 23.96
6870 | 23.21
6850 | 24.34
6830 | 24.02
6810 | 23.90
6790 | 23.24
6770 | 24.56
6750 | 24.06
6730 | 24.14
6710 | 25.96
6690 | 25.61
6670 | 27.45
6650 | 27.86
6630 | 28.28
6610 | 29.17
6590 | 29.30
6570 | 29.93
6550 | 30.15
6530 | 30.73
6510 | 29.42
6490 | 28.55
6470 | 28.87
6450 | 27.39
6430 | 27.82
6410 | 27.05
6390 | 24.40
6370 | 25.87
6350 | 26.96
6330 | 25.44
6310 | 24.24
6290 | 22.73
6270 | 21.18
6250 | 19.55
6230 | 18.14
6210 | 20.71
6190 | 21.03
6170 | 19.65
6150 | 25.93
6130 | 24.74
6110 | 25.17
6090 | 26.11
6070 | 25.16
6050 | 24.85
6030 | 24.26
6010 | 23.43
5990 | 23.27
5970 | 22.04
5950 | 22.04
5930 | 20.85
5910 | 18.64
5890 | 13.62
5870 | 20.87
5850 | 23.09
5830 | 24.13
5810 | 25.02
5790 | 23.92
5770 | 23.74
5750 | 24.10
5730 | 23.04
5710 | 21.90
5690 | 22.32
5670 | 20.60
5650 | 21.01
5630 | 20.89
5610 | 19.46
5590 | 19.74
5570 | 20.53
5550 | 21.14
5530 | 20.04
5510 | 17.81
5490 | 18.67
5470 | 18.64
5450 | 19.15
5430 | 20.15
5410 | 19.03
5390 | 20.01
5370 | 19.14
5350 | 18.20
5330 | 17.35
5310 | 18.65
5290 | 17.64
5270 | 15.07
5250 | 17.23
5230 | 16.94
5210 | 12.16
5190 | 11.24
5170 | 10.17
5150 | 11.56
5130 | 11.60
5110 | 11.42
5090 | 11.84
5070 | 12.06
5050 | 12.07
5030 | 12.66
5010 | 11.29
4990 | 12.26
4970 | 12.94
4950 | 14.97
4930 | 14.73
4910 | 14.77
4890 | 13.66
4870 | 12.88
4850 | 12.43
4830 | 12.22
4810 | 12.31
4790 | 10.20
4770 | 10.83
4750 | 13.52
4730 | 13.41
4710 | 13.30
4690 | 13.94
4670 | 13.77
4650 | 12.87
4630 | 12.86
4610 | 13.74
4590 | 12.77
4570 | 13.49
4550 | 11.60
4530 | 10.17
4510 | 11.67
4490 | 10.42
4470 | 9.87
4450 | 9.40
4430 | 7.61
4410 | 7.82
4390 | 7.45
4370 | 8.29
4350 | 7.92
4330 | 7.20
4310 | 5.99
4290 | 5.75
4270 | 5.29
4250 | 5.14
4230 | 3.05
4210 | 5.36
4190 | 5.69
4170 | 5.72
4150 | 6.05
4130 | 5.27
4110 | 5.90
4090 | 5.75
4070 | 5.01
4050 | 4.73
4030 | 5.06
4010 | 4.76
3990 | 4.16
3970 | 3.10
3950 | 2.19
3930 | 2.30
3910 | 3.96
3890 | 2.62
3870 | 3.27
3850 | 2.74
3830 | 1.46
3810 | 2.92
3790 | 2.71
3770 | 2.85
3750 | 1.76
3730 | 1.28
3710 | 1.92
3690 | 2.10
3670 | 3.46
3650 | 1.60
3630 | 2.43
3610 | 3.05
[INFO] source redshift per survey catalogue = 0.00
